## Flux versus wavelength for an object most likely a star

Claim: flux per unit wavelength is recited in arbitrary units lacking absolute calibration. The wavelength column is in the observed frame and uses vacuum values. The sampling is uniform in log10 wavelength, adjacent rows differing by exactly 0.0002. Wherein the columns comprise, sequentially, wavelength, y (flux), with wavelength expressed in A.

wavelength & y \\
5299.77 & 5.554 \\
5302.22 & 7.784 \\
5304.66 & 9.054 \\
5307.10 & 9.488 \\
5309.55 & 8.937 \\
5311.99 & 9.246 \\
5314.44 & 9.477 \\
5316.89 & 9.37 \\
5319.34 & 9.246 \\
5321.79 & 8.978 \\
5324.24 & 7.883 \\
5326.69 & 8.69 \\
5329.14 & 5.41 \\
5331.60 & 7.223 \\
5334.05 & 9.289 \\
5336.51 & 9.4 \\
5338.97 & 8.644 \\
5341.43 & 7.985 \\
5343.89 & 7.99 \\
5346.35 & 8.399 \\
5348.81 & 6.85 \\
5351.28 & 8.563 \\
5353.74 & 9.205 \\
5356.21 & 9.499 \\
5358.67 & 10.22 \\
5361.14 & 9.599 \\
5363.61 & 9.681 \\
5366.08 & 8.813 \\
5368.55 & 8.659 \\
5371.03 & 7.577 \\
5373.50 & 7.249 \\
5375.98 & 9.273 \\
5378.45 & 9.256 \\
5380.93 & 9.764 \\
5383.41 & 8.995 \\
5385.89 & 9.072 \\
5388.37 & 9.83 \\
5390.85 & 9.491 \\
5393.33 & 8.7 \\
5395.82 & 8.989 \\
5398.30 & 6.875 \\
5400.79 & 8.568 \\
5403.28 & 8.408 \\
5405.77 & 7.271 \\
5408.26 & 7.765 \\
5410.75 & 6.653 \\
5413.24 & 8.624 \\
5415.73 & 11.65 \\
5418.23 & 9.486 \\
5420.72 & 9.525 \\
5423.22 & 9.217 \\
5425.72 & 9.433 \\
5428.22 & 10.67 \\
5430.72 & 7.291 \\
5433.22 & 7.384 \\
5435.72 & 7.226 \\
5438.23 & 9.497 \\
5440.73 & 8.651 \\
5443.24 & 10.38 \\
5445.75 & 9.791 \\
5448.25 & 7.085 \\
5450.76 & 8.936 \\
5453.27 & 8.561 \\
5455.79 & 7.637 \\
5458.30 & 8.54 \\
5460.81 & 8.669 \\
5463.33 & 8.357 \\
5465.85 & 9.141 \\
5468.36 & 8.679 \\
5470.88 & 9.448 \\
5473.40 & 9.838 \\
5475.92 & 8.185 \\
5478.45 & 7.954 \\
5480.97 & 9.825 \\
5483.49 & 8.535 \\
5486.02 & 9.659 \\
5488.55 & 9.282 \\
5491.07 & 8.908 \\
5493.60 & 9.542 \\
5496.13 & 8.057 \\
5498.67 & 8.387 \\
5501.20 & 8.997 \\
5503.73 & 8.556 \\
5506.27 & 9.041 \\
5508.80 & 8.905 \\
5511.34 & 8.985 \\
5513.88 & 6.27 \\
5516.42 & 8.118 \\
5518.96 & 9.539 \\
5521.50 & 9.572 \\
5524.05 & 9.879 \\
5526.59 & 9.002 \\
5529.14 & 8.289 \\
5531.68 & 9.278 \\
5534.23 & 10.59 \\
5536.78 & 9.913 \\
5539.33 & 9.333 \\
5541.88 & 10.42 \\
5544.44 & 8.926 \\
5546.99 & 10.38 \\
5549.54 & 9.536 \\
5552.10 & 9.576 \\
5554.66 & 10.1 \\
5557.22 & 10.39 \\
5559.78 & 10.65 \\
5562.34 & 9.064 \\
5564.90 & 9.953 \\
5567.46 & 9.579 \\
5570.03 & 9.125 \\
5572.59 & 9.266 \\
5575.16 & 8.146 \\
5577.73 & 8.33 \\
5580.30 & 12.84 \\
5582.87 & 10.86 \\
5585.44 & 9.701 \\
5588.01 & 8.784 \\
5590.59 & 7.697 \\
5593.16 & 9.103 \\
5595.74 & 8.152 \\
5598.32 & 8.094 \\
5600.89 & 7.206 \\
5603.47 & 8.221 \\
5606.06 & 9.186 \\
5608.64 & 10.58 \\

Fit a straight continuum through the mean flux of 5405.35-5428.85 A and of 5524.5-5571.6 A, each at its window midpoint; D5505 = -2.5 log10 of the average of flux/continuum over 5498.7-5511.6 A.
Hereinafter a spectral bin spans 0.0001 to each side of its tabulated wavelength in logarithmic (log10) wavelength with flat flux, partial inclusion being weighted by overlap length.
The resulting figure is 0.074 mag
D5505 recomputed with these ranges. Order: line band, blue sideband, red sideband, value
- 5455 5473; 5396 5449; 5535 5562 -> 0.04 mag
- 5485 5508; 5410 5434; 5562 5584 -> 0.05 mag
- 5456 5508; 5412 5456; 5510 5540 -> 0.02 mag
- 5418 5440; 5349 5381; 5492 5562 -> 0.03 mag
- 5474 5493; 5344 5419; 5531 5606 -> 0.02 mag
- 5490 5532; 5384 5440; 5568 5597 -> 0.03 mag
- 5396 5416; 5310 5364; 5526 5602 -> 0.10 mag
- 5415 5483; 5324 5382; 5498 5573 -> 0.01 mag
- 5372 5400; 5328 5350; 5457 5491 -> -0.07 mag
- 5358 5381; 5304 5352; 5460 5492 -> -0.04 mag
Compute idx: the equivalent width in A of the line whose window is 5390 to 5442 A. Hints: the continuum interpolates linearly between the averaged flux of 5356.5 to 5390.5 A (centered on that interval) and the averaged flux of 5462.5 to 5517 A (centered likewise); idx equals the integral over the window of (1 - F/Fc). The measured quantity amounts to 2.0 A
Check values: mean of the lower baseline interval 9.1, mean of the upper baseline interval 8.77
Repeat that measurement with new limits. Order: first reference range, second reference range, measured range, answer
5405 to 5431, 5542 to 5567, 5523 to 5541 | 0.4 A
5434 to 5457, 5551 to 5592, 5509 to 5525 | 0.8 A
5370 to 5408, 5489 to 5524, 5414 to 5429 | -2.2 A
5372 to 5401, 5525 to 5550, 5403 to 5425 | 0.5 A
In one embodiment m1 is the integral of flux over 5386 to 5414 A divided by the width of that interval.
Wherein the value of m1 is 8.31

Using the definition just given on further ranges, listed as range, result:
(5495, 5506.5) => 8.57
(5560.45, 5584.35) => 9.71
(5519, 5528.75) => 9.38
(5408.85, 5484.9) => 8.82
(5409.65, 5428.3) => 9.35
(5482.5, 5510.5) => 8.9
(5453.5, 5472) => 8.63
